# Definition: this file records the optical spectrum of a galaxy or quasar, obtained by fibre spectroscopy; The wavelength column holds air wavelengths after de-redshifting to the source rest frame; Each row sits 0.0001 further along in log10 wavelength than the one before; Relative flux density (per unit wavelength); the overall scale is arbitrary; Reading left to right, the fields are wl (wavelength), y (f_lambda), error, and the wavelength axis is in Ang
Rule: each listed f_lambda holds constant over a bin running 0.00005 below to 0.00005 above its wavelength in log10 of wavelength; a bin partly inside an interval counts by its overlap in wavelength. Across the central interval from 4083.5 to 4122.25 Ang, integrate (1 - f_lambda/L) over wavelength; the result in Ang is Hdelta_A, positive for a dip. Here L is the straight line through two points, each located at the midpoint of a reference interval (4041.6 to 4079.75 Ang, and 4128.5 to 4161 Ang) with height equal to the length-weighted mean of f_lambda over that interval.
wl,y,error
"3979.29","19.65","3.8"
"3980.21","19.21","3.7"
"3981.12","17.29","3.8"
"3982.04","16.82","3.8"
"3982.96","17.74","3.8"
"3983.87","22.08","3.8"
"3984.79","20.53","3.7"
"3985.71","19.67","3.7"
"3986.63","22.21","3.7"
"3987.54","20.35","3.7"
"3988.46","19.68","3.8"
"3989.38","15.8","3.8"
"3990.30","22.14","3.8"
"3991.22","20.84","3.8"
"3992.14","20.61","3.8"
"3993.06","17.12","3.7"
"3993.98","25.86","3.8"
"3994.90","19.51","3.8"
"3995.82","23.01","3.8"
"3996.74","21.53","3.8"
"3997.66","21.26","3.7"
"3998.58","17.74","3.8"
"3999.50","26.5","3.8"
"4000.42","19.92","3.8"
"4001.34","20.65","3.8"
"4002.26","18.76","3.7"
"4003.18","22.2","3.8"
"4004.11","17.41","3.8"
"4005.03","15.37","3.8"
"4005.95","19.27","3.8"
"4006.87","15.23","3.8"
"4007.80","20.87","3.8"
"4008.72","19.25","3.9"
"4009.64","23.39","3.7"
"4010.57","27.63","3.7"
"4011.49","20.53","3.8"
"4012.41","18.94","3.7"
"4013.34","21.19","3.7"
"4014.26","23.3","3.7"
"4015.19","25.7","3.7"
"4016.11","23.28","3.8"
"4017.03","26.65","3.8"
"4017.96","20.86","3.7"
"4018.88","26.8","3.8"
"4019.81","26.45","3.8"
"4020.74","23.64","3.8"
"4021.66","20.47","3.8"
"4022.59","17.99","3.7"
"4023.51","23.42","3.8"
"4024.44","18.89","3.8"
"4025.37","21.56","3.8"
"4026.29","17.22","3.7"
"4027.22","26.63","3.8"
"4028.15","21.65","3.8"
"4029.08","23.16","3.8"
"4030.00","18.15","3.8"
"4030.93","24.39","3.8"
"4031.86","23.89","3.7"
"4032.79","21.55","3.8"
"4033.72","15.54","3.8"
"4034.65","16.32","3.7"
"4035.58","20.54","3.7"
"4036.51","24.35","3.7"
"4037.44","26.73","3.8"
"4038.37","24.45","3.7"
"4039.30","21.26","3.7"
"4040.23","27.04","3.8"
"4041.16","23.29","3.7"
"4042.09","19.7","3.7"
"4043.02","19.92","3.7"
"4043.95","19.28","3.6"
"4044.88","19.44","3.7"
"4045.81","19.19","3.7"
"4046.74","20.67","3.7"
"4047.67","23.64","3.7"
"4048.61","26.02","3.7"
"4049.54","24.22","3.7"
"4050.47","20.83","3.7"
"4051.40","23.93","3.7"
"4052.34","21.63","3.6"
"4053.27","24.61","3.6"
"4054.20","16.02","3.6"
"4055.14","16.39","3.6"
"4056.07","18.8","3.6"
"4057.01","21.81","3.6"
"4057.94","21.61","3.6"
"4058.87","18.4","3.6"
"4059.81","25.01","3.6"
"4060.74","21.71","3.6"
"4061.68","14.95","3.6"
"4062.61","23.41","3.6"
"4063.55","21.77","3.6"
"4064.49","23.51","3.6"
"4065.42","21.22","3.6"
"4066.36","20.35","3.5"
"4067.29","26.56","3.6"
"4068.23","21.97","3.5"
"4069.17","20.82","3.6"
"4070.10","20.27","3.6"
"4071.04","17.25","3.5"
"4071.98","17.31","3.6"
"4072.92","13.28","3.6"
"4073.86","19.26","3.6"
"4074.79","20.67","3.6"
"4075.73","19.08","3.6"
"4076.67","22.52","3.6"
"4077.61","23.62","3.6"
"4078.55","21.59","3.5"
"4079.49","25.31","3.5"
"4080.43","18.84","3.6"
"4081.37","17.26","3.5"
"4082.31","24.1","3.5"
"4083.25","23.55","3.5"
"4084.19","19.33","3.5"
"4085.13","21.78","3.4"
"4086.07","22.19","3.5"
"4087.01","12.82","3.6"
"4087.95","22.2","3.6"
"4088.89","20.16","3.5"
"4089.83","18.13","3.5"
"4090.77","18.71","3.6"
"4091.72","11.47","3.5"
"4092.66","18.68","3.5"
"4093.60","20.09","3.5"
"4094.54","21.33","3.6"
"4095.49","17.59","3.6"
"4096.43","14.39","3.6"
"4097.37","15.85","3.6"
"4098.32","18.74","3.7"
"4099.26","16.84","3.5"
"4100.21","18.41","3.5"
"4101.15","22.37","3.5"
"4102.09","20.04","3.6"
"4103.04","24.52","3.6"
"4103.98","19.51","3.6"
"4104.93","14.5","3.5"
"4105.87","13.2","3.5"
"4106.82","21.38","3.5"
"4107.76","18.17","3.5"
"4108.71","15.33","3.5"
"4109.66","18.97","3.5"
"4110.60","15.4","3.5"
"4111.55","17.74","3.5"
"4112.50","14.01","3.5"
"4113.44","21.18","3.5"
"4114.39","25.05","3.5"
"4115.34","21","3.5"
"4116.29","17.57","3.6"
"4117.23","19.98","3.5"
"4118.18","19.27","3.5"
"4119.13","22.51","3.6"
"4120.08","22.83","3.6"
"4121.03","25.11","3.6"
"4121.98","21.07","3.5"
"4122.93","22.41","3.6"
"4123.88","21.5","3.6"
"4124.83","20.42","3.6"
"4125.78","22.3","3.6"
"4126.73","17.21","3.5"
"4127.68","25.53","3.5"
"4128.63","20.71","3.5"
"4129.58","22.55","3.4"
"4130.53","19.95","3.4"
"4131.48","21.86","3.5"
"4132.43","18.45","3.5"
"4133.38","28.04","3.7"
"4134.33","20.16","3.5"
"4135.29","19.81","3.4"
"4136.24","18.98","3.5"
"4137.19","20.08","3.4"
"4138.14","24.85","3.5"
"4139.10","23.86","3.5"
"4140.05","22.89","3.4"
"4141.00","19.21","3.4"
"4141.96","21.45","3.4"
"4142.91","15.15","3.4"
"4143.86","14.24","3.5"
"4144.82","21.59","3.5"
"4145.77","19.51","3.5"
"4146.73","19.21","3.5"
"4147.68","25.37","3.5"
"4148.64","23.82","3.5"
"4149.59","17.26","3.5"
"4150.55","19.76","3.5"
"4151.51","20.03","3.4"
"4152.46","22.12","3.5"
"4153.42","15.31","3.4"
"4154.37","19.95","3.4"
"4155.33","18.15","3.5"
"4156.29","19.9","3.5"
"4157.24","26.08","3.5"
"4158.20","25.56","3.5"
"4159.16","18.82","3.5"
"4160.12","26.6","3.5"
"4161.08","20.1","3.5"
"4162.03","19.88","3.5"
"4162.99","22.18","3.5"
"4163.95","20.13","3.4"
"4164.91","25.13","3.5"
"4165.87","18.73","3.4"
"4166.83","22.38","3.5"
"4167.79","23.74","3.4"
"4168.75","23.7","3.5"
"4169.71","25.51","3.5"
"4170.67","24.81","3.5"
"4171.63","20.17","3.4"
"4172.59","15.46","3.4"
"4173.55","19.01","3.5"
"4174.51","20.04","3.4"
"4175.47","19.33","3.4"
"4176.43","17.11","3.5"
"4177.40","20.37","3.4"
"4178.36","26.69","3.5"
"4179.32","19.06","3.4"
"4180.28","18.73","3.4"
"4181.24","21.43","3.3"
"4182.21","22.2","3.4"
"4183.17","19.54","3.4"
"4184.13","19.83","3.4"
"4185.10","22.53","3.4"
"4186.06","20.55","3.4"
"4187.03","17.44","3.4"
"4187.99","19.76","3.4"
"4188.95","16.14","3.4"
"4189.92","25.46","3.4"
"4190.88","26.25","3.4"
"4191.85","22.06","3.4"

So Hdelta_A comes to 3.5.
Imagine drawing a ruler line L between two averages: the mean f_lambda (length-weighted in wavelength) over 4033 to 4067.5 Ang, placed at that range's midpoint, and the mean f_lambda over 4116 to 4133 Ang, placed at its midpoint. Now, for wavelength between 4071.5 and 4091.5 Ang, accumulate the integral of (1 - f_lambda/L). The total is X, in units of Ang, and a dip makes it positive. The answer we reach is 1.3 Ang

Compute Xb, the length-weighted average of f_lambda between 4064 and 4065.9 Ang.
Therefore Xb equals 22.3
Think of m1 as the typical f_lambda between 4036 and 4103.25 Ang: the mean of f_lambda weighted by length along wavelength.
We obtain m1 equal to 20.6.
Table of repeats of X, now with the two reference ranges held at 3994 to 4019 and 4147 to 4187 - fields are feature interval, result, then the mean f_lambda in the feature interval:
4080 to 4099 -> 2.14 Ang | 18.8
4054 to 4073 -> 0.86 Ang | 20.3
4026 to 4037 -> 0.07 Ang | 21.2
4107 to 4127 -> 1.11 Ang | 20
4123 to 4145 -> 0.24 Ang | 20.9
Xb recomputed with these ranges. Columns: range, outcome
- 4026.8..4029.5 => 23.7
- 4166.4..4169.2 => 23.3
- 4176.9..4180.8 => 21.2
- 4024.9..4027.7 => 21.8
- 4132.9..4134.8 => 24.1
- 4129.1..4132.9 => 20.7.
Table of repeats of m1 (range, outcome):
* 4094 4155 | 20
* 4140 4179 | 20.9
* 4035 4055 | 22.1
